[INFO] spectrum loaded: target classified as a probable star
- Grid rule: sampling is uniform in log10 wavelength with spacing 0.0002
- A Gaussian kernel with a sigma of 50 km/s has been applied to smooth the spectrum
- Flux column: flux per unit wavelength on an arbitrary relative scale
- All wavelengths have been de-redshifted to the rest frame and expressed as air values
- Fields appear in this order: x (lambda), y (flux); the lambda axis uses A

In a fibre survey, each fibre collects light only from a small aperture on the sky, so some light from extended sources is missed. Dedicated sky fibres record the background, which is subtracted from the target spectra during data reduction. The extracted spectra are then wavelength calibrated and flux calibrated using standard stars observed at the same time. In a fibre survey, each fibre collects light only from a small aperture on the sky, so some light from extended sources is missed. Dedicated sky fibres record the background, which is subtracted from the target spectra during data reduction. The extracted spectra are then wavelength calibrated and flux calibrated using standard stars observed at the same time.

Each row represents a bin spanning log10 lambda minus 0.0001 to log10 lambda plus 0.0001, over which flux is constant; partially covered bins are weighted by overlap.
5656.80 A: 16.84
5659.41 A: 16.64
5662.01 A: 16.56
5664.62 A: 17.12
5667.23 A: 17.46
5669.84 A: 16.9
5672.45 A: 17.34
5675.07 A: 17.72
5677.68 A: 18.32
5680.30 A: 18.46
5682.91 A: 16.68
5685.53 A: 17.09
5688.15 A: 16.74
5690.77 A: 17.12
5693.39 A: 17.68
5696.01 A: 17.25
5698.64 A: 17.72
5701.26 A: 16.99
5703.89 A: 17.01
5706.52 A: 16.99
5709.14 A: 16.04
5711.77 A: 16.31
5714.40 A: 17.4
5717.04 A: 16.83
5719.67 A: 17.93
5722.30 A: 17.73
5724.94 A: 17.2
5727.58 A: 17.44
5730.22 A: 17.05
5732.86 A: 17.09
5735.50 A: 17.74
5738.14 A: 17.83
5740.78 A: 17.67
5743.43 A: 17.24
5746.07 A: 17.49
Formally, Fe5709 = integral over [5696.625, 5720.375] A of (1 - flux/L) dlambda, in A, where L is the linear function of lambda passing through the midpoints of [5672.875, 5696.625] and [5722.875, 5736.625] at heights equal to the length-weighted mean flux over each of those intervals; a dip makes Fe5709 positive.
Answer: 0.5 A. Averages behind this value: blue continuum 17.5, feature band 17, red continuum 17.3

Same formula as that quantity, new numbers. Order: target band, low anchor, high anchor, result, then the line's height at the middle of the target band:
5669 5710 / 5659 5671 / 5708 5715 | -1.3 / 16.7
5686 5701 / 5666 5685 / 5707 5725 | 0.0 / 17.3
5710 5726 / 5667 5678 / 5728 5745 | 0.2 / 17.5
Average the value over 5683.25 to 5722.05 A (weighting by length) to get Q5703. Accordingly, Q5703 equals 17.1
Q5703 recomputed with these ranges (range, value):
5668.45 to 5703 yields 17.4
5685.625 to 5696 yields 17.2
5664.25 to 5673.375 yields 17.2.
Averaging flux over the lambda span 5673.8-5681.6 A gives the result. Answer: 18.2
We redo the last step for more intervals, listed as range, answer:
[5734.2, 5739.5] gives 17.8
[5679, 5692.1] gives 17.2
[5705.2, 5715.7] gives 16.7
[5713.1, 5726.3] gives 17.4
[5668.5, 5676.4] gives 17.3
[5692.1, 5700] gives 17.5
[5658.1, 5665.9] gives 16.8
